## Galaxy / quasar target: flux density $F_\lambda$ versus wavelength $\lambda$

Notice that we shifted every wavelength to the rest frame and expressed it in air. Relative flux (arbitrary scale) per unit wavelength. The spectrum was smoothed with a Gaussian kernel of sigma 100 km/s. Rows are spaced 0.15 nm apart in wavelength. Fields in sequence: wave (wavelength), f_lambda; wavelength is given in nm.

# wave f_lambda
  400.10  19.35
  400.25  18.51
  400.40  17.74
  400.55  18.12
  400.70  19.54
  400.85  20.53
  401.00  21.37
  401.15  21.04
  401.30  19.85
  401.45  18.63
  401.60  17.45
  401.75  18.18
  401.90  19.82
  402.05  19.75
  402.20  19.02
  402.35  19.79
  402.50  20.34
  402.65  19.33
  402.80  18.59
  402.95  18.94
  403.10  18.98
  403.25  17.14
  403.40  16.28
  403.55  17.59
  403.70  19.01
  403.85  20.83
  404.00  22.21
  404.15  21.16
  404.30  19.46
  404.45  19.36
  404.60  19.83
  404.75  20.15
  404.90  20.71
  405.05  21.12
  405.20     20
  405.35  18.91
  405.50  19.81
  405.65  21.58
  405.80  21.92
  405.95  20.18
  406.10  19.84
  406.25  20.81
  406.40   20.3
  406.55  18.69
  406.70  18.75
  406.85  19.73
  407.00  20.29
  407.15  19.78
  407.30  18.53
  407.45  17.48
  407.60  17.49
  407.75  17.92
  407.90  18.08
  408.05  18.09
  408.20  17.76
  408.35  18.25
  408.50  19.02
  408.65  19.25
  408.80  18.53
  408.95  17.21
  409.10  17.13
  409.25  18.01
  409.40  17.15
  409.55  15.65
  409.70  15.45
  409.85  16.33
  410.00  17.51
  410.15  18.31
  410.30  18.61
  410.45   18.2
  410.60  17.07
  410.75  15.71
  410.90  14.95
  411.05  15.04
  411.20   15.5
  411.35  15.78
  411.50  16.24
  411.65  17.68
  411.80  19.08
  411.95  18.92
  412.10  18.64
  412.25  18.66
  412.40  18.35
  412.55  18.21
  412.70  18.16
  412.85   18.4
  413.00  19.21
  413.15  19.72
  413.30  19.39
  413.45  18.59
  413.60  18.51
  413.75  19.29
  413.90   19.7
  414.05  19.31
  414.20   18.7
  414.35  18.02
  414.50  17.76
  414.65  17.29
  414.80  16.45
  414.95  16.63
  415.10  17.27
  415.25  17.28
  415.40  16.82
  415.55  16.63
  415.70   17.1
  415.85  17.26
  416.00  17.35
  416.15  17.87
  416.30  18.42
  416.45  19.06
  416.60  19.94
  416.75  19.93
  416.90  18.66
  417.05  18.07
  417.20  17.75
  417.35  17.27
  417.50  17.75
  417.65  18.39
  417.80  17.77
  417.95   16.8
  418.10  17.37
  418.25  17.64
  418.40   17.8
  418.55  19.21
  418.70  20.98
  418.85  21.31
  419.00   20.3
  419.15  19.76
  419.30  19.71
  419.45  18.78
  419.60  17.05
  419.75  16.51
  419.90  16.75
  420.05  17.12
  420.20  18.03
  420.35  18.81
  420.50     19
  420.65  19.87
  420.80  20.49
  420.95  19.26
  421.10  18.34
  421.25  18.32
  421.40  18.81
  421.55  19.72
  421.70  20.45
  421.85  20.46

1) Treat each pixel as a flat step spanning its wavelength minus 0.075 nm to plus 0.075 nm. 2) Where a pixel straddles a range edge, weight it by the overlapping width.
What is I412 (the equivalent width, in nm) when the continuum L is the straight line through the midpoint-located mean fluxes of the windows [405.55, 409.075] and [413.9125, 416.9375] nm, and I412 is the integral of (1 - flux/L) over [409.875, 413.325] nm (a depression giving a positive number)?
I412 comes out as 0.15 nm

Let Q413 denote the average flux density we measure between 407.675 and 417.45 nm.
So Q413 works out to 17.8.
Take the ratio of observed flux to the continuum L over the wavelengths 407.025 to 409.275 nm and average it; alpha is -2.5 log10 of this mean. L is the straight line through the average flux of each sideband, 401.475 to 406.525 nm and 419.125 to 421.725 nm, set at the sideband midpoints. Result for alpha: 0.07 mag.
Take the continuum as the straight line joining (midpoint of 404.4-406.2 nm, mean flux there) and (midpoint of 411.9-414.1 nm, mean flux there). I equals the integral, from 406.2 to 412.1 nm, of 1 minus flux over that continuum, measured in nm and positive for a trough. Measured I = 0.54 nm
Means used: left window 20.3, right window 18.9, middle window 17.8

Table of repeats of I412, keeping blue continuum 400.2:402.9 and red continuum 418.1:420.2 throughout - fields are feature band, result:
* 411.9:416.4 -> 0.16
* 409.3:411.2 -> 0.23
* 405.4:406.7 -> -0.08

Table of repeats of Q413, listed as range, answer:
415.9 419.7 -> 18.6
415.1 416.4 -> 17.4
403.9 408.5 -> 19.6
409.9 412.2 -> 17.2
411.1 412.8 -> 17.7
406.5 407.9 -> 18.7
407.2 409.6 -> 17.9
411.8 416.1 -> 18.1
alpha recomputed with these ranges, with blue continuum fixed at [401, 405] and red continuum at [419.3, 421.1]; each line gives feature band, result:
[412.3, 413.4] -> 0.00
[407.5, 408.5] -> 0.07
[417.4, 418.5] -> 0.05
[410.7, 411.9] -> 0.16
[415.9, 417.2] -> 0.00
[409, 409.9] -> 0.15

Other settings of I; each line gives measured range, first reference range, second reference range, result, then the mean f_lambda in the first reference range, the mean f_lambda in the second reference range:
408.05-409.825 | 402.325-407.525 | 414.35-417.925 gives 0.131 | 19.6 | 17.8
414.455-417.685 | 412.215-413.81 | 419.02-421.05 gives 0.161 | 18.8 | 18.6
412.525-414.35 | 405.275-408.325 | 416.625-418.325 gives -0.042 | 19.3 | 18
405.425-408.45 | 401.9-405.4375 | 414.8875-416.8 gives -0.033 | 19.5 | 17.8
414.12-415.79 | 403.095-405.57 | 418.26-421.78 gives 0.164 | 19.6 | 19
